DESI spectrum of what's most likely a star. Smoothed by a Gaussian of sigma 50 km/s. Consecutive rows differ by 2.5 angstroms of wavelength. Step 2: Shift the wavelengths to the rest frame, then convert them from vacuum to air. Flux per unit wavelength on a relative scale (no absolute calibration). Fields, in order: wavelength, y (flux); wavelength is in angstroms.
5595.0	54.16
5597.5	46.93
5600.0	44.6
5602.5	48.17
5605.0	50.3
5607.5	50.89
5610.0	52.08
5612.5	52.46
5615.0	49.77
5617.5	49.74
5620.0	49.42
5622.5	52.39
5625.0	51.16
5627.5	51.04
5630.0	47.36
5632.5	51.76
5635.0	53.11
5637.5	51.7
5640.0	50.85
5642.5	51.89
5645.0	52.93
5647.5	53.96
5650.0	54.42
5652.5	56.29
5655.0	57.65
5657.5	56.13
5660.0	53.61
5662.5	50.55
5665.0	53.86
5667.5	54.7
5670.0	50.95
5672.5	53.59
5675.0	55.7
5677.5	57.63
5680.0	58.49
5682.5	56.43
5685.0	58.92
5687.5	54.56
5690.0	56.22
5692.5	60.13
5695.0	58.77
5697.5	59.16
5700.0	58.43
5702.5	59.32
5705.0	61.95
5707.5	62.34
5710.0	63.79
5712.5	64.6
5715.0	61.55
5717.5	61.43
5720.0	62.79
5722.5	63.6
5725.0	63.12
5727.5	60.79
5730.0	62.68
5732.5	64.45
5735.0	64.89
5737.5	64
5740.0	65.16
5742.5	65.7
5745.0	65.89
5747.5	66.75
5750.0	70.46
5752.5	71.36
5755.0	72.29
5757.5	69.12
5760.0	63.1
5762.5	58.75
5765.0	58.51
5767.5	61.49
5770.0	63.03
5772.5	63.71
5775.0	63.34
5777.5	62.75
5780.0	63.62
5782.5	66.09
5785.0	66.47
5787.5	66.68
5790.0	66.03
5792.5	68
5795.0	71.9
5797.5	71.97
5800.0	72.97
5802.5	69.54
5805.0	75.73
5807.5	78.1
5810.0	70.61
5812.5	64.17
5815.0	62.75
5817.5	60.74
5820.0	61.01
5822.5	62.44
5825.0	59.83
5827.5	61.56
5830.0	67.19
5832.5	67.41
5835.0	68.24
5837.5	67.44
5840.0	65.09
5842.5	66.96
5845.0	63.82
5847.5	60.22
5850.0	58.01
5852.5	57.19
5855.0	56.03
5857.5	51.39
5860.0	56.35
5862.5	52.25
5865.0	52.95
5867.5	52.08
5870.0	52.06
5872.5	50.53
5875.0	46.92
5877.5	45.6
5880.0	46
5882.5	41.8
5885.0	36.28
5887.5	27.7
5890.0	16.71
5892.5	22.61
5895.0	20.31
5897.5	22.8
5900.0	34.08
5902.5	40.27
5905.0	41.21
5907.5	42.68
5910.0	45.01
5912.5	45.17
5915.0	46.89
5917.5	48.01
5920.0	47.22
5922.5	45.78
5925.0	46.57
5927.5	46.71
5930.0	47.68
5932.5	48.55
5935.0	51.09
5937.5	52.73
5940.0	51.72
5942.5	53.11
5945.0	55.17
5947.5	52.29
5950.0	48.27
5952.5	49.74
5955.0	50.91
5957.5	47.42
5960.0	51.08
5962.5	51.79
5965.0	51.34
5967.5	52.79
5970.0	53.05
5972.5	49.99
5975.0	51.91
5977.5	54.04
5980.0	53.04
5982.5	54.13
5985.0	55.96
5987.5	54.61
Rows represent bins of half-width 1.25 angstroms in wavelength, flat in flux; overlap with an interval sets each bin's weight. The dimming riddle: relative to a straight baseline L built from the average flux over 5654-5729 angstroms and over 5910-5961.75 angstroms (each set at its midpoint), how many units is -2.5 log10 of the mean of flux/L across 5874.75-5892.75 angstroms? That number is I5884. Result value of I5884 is 0.40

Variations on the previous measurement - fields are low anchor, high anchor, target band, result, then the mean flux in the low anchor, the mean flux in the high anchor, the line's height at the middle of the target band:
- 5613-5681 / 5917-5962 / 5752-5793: -0.25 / 53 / 49.7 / 51.6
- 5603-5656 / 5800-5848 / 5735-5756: -0.12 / 51.9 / 66.2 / 60.4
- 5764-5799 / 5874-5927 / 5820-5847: -0.20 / 65.4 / 38.6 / 53.7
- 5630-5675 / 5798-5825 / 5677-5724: -0.04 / 53.3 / 67.6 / 57.6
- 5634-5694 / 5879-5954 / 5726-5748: -0.25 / 54.8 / 42.5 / 51.2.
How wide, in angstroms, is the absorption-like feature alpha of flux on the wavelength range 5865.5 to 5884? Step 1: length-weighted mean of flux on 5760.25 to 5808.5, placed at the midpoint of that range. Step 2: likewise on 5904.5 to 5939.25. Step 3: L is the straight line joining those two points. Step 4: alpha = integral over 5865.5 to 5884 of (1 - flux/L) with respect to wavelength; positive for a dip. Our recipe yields 2.0 angstroms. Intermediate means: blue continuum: 66.6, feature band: 47.9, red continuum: 47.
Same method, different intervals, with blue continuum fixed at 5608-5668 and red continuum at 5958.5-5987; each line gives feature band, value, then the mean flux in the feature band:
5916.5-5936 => 1.8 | 47.7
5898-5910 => 3.1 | 39.1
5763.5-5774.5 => -1.9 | 61.7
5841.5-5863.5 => -2.3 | 58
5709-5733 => -4.7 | 62.8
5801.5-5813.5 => -4.4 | 71.8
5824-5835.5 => -2.7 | 64.7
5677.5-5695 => -1.7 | 57.6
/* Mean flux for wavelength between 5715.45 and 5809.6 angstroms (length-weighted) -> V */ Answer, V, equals 66.1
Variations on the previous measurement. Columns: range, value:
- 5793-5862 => 64.7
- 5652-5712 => 57.2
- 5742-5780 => 65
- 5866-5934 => 41.1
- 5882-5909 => 31.3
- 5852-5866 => 54.2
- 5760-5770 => 60.5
